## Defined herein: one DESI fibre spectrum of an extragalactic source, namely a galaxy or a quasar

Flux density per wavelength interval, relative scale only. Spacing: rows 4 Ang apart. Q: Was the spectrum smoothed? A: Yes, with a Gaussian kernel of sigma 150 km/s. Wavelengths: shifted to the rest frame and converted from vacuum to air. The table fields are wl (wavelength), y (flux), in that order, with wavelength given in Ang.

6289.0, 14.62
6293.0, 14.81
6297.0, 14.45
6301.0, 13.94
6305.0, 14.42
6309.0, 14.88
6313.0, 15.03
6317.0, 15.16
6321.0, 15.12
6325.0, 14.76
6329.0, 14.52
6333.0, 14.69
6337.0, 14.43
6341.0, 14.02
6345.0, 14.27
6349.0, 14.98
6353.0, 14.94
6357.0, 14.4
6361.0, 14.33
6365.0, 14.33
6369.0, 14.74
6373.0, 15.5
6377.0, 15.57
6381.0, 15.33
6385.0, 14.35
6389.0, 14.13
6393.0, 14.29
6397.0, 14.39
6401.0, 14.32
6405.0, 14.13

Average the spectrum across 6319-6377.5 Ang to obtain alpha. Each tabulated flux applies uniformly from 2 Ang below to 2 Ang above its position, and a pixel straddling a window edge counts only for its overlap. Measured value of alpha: 14.7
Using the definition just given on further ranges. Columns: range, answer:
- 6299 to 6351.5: 14.6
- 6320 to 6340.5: 14.6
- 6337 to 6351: 14.4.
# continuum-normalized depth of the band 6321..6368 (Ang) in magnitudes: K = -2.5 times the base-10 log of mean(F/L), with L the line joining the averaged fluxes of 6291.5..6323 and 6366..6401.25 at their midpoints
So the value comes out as 0.01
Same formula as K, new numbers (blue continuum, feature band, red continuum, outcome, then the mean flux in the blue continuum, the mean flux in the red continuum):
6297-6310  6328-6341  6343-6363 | 0.00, 14.4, 14.6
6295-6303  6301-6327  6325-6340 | -0.04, 14.2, 14.5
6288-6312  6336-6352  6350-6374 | 0.01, 14.5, 14.7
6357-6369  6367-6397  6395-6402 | -0.03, 14.4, 14.4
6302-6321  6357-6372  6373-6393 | 0.02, 14.8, 14.9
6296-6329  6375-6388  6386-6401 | -0.05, 14.7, 14.3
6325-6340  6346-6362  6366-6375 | 0.01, 14.5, 15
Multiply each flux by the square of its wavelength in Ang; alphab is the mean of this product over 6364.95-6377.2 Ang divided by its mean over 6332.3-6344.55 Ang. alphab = 1.06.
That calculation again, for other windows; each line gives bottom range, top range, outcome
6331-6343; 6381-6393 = 1.02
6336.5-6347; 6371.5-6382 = 1.10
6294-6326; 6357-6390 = 1.02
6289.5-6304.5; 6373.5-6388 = 1.07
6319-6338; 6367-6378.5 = 1.05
